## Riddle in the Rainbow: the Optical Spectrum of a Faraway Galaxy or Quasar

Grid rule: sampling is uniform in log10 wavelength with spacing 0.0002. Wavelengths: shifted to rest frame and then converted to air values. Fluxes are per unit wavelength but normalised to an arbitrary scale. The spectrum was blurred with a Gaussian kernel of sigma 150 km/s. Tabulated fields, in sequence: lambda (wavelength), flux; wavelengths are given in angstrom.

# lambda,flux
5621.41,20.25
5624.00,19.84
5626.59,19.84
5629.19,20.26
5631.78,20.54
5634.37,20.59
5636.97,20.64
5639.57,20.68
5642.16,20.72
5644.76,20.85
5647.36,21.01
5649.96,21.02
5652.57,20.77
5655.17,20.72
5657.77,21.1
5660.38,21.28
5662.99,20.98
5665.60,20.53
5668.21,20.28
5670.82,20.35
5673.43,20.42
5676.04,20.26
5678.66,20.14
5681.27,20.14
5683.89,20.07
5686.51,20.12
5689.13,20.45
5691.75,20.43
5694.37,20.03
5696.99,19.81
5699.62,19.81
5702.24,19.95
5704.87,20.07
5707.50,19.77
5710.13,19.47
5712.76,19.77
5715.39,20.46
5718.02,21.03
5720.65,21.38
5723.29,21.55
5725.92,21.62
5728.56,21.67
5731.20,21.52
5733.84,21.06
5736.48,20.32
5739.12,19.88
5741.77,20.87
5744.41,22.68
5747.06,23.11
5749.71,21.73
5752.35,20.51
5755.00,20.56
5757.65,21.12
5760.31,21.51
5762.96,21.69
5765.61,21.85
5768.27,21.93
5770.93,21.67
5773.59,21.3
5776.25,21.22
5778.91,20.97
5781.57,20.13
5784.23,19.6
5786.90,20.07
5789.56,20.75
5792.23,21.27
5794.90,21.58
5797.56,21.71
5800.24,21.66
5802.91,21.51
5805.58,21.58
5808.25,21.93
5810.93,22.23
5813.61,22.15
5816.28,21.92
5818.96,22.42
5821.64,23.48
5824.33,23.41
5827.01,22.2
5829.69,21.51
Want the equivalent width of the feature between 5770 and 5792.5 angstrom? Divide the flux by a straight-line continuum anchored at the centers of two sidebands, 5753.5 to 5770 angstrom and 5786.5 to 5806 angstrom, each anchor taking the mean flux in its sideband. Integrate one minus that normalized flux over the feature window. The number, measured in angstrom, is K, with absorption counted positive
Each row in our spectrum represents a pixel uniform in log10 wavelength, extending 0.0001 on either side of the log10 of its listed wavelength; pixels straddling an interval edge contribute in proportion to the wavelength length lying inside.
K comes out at 0.7 angstrom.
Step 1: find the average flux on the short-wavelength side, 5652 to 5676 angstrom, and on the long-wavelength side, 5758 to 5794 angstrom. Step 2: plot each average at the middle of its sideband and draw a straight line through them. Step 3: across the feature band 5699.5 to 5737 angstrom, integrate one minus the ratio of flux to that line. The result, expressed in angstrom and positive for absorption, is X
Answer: 0.4 angstrom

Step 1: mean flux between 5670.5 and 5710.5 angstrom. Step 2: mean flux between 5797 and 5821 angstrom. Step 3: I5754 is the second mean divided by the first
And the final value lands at 1.09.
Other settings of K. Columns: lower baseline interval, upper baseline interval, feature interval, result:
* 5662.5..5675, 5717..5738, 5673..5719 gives 1.6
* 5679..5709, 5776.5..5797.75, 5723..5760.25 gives -1.6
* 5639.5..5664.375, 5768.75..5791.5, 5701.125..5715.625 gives 0.7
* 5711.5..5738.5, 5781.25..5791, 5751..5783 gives -1.2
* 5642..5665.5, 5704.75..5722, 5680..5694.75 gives 0.3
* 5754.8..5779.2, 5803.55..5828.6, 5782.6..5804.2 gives 0.9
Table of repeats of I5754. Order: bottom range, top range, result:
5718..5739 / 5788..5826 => 1.04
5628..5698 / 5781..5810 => 1.03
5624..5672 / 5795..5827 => 1.07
